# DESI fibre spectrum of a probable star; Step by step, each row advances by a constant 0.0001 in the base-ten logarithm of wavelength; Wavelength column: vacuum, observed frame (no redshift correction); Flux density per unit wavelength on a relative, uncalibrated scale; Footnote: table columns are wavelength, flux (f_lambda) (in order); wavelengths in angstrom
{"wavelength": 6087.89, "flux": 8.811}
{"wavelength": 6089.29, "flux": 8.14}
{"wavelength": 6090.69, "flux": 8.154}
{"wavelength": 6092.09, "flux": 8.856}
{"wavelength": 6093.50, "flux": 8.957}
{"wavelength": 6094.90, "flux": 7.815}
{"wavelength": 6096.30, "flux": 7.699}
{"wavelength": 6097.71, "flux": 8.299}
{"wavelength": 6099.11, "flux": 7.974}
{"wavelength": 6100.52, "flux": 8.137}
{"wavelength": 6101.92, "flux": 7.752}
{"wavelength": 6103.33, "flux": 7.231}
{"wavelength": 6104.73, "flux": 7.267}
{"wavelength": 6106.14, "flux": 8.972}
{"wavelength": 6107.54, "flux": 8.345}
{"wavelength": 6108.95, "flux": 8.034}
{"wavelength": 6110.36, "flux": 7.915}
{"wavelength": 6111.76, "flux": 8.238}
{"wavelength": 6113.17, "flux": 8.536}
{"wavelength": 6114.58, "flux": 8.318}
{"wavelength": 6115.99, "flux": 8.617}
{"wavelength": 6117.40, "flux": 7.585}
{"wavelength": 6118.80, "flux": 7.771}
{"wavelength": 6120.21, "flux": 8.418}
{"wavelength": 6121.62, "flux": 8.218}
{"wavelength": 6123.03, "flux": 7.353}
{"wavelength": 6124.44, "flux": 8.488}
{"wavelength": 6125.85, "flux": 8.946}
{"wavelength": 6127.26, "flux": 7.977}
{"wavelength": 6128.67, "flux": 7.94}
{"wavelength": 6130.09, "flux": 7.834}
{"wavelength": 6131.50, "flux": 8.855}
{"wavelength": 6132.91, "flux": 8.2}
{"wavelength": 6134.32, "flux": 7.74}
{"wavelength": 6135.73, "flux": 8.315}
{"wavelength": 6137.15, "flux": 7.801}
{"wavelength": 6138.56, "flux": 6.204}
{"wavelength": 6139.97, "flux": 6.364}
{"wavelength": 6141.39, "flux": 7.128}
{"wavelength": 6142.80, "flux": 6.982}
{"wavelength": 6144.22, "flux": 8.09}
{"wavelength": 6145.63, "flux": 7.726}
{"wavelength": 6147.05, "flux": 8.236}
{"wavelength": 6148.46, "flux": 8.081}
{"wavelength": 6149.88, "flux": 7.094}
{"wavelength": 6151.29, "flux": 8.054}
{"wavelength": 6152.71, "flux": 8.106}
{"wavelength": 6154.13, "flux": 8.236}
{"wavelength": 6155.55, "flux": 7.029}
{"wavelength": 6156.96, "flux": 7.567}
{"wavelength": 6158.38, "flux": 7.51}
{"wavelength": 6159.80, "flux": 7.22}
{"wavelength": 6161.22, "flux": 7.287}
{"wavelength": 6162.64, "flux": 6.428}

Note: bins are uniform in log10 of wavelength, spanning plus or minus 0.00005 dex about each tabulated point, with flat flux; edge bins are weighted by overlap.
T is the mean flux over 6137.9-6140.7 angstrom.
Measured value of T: 6.28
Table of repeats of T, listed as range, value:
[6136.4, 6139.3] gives 7.01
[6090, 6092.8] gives 8.49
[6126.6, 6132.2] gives 8.14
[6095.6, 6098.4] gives 7.99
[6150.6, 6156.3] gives 7.85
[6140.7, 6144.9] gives 7.39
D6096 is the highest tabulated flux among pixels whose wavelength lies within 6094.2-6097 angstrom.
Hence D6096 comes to 7.815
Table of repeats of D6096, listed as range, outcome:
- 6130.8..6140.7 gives 8.855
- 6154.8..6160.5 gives 7.567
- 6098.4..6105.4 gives 8.137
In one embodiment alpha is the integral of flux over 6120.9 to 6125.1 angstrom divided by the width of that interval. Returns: 8.01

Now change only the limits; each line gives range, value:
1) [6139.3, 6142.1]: 6.75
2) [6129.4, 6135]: 8.17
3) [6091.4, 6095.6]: 8.54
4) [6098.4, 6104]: 7.78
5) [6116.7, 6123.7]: 7.88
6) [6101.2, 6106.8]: 7.8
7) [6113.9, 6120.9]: 8.15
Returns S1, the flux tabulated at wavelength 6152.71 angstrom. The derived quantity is 8.106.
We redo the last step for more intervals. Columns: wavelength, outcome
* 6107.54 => 8.345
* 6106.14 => 8.972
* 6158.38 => 7.51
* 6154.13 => 8.236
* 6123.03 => 7.353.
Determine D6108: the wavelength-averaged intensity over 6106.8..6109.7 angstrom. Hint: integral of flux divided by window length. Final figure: 8.2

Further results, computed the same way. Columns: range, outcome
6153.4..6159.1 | 7.58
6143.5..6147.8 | 8.02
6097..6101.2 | 8.12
